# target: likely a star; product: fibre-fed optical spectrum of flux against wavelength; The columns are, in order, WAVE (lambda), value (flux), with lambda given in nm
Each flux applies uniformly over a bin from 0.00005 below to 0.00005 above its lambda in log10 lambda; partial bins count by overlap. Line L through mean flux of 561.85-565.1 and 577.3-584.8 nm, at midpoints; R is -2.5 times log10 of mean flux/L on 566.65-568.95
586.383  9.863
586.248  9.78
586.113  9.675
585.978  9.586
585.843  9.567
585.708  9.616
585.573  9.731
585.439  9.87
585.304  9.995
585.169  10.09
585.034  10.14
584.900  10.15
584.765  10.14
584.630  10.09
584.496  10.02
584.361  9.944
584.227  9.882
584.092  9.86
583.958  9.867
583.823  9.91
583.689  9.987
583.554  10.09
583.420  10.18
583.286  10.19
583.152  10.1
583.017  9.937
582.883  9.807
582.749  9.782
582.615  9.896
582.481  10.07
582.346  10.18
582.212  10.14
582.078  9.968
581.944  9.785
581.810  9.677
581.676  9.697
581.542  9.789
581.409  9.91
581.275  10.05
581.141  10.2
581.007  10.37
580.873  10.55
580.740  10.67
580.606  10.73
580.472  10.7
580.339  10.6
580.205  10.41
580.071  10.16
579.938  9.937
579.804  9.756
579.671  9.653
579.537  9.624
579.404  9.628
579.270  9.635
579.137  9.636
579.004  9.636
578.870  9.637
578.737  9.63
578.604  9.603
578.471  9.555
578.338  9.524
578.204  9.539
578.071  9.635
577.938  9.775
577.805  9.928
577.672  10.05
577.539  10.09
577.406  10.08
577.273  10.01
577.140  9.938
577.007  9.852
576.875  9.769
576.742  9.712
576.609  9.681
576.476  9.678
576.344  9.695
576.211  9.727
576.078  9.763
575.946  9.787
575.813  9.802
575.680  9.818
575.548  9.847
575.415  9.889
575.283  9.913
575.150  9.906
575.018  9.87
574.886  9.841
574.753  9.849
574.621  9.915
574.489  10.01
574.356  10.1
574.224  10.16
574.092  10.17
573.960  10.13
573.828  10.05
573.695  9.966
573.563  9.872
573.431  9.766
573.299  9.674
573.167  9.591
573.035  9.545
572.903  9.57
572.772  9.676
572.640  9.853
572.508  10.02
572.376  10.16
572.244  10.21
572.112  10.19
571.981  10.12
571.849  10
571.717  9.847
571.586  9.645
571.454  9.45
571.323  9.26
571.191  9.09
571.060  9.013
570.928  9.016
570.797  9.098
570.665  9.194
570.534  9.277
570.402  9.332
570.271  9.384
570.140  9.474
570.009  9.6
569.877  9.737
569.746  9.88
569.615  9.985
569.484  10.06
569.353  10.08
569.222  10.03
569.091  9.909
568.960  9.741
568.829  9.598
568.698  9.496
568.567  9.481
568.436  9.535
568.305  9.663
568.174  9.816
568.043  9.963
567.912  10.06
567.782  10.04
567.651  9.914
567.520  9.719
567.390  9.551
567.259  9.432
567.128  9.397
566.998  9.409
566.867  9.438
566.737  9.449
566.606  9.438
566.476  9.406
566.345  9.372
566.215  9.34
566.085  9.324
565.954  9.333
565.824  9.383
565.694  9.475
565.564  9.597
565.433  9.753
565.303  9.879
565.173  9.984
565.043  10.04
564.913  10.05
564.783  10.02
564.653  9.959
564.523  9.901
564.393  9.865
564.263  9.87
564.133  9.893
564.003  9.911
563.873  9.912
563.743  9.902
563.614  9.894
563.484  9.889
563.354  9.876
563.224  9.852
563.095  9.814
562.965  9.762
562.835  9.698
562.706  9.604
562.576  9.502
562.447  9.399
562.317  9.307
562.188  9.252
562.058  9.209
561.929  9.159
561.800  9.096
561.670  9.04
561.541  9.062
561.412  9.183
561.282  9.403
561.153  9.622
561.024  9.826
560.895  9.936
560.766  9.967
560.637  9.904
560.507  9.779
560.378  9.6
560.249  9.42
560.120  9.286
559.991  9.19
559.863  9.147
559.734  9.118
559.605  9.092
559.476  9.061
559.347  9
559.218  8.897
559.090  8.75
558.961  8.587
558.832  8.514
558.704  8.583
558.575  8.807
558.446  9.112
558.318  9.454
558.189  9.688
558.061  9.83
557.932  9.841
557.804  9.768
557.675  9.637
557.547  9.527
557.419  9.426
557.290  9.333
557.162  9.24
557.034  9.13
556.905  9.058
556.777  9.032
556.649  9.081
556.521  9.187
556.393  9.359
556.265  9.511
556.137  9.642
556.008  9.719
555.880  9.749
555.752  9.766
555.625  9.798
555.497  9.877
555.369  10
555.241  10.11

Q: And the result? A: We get 0.02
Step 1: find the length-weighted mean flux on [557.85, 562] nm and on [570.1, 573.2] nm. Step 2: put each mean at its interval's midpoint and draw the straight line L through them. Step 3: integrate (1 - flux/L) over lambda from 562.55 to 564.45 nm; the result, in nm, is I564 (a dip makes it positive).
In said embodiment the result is -0.09 nm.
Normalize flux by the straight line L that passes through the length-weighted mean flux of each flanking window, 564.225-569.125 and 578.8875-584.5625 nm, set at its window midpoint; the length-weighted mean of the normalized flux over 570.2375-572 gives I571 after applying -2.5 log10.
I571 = 0.04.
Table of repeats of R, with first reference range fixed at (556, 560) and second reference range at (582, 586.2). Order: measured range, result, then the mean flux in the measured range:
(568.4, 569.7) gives -0.03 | 9.8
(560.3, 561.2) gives -0.06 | 9.8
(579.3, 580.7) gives -0.03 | 10.1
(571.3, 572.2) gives -0.03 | 9.83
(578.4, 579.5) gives 0.02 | 9.63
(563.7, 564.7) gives -0.06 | 9.89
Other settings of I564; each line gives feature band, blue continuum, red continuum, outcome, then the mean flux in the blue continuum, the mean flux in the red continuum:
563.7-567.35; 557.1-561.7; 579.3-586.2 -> -0.063 nm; 9.33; 10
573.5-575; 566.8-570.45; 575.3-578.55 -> -0.036 nm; 9.71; 9.8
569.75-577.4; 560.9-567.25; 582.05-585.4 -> 0.040 nm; 9.6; 10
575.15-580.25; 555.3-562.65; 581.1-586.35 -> 0.002 nm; 9.36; 9.93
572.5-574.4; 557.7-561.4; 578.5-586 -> -0.029 nm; 9.33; 9.97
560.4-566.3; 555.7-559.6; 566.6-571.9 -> -0.139 nm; 9.27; 9.6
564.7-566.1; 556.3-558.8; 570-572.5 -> -0.041 nm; 9.31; 9.56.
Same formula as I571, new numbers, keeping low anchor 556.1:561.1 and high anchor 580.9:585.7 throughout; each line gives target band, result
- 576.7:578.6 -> 0.002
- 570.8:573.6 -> 0.000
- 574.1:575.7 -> -0.020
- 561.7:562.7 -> 0.015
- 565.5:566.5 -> 0.013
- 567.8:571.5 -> 0.003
